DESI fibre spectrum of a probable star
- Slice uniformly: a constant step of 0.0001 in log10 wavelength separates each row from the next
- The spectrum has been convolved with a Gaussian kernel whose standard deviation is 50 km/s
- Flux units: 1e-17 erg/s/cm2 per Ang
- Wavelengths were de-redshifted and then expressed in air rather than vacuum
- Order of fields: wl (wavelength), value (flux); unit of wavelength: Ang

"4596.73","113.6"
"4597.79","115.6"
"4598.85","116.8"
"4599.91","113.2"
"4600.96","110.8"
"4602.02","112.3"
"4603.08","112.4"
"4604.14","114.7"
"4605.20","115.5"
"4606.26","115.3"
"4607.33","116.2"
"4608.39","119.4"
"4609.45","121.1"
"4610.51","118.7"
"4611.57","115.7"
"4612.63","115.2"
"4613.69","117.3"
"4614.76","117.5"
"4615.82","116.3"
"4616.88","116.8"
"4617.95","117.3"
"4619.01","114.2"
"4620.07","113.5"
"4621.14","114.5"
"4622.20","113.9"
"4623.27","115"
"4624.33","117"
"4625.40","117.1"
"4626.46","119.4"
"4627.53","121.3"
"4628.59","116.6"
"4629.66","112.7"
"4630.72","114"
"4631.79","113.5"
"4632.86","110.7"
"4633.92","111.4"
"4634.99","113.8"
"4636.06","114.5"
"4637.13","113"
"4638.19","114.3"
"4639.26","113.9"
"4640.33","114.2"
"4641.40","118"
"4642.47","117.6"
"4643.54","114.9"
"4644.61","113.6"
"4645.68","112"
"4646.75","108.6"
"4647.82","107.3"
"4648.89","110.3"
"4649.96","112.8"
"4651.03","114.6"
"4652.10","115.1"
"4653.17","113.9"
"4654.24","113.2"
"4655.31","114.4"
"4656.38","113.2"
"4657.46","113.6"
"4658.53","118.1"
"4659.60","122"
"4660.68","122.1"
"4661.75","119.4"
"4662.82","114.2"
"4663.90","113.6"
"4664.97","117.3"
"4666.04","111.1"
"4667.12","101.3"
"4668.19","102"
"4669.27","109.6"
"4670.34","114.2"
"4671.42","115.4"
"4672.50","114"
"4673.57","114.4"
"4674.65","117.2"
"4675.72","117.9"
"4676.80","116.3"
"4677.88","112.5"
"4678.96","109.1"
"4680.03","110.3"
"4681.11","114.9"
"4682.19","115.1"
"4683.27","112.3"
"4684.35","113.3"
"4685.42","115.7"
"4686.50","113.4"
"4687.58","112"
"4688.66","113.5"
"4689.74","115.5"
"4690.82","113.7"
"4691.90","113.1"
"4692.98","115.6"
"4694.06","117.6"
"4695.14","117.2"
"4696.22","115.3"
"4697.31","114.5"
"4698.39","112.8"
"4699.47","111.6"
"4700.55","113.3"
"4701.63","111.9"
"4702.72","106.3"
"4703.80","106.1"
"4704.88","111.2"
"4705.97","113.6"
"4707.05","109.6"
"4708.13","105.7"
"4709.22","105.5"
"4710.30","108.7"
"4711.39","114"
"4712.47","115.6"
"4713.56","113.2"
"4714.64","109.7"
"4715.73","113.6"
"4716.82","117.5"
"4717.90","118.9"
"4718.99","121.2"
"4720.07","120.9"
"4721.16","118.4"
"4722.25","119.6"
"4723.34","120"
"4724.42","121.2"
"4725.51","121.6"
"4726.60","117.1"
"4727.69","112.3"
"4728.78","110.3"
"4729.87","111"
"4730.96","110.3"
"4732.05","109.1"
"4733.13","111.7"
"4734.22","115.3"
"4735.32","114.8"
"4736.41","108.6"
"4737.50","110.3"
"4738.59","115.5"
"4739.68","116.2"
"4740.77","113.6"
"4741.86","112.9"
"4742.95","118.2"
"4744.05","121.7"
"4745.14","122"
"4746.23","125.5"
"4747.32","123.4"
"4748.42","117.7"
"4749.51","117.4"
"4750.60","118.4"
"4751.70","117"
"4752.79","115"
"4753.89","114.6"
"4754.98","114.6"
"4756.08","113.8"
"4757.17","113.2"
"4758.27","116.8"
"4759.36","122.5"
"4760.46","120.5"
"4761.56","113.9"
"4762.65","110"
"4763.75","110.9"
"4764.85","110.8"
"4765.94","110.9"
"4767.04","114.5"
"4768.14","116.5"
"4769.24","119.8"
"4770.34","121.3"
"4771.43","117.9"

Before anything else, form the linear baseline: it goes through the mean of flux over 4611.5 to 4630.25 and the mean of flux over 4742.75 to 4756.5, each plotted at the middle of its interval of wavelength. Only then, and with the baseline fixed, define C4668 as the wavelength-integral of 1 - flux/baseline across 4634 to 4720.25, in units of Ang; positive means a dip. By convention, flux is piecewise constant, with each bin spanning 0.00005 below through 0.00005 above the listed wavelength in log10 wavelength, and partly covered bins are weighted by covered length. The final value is 2.7 Ang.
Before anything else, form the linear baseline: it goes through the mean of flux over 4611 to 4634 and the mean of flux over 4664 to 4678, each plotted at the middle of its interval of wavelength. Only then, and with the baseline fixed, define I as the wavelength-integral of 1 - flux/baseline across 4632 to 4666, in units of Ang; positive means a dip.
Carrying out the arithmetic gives -0.11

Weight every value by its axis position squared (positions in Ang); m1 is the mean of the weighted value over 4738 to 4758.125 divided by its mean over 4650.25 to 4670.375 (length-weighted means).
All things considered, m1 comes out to 1.1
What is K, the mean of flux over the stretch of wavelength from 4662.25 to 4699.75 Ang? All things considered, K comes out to 113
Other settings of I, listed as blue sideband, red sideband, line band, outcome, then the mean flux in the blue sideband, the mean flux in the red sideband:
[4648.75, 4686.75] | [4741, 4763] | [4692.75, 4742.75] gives 0.98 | 114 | 117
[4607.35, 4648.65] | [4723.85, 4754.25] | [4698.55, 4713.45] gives 0.67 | 115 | 116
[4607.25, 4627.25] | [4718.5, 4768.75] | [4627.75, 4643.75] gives 0.31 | 117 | 116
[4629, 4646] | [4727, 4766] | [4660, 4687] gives 0.18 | 114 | 115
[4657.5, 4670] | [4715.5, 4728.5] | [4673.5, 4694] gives 0.23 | 114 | 118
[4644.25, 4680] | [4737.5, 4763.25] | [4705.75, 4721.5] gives 0.25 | 113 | 117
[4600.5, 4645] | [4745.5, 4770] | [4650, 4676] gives 0.33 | 115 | 116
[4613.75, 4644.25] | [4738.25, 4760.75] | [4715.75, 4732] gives 0.05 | 115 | 118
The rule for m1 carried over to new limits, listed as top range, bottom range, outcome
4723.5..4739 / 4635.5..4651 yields 1.04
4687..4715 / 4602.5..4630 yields 1.00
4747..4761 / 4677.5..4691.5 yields 1.07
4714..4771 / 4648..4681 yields 1.05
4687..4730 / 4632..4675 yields 1.03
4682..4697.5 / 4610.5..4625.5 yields 1.02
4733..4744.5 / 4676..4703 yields 1.03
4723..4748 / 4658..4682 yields 1.04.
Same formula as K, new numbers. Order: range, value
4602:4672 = 115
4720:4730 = 117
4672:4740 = 114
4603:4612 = 117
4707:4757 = 115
